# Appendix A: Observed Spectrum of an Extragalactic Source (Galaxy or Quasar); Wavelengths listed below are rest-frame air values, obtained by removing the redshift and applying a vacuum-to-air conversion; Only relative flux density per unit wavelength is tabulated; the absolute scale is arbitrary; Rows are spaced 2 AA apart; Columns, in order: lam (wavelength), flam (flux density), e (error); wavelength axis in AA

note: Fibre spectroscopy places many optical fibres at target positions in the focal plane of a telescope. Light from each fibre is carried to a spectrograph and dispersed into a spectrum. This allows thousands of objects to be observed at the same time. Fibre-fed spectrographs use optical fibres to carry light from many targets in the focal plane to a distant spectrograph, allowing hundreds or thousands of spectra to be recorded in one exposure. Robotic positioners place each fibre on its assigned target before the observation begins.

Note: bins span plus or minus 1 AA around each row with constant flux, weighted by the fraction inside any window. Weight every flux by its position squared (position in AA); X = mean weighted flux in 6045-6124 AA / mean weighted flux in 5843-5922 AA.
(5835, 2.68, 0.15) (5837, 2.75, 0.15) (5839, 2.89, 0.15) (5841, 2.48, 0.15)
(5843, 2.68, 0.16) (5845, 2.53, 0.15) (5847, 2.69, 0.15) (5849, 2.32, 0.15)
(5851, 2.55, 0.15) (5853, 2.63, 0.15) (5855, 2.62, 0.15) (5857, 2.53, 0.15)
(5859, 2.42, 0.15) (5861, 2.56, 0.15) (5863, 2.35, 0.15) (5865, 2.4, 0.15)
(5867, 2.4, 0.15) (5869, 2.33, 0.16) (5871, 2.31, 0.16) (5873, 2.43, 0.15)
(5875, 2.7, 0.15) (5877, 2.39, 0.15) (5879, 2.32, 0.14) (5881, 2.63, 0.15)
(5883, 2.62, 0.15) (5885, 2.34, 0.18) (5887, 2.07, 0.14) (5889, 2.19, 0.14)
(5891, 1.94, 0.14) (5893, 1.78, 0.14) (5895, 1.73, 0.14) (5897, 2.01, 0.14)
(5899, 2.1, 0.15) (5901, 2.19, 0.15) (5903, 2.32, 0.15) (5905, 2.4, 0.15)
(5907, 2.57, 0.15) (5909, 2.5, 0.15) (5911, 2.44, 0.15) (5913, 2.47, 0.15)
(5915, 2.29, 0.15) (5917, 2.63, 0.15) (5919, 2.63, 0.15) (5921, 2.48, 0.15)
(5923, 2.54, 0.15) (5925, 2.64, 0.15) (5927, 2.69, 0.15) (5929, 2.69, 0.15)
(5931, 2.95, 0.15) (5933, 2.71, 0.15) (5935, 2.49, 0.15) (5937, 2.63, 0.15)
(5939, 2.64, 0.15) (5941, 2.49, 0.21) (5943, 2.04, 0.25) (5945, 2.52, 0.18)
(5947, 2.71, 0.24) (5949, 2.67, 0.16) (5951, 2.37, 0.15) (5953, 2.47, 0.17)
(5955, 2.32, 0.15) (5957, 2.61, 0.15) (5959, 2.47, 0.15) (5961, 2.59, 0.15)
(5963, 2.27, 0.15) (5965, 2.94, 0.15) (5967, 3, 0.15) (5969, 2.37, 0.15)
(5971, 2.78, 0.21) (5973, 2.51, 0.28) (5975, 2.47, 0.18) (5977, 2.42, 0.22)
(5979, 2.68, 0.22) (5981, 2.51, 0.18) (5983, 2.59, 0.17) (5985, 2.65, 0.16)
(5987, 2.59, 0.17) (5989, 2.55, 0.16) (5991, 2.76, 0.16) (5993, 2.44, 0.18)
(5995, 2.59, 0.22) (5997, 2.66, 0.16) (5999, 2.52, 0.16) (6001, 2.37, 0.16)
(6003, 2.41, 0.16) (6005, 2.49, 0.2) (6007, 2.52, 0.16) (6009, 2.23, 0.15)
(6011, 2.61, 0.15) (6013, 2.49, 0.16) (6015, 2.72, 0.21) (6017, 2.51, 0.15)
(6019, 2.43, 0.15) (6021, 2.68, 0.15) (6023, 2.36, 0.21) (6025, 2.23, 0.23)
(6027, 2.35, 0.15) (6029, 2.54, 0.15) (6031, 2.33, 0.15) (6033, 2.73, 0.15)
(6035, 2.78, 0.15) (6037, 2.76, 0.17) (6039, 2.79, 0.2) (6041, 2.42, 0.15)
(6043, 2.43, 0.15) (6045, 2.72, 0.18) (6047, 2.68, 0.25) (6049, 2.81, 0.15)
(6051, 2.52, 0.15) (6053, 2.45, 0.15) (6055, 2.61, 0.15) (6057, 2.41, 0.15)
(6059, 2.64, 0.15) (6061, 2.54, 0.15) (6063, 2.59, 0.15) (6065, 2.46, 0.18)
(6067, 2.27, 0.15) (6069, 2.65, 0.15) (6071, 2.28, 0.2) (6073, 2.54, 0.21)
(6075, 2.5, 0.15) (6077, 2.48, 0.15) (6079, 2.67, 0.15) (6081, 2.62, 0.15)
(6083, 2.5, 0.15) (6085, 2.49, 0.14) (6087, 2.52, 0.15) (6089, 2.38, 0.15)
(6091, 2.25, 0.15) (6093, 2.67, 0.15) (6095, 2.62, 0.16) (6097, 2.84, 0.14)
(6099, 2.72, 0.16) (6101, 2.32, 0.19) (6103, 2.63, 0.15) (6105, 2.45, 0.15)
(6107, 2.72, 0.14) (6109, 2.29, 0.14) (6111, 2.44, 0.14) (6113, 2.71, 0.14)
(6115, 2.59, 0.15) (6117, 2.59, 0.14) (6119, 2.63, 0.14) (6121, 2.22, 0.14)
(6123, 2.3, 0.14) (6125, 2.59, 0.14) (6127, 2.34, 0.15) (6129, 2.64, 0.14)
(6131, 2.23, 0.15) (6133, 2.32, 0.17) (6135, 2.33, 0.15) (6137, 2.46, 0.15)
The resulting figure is 1.1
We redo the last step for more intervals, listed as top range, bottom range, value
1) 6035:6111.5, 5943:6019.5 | 1.03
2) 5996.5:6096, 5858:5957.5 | 1.09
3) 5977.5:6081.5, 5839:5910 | 1.13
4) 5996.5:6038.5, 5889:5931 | 1.10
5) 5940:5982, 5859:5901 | 1.14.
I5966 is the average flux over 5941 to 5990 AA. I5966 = 2.54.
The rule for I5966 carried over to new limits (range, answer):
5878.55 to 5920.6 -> 2.3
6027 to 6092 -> 2.54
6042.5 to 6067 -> 2.56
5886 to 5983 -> 2.46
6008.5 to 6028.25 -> 2.47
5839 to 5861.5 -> 2.56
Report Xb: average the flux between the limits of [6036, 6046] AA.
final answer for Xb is 2.62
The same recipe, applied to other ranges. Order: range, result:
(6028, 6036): 2.6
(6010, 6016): 2.61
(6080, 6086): 2.54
